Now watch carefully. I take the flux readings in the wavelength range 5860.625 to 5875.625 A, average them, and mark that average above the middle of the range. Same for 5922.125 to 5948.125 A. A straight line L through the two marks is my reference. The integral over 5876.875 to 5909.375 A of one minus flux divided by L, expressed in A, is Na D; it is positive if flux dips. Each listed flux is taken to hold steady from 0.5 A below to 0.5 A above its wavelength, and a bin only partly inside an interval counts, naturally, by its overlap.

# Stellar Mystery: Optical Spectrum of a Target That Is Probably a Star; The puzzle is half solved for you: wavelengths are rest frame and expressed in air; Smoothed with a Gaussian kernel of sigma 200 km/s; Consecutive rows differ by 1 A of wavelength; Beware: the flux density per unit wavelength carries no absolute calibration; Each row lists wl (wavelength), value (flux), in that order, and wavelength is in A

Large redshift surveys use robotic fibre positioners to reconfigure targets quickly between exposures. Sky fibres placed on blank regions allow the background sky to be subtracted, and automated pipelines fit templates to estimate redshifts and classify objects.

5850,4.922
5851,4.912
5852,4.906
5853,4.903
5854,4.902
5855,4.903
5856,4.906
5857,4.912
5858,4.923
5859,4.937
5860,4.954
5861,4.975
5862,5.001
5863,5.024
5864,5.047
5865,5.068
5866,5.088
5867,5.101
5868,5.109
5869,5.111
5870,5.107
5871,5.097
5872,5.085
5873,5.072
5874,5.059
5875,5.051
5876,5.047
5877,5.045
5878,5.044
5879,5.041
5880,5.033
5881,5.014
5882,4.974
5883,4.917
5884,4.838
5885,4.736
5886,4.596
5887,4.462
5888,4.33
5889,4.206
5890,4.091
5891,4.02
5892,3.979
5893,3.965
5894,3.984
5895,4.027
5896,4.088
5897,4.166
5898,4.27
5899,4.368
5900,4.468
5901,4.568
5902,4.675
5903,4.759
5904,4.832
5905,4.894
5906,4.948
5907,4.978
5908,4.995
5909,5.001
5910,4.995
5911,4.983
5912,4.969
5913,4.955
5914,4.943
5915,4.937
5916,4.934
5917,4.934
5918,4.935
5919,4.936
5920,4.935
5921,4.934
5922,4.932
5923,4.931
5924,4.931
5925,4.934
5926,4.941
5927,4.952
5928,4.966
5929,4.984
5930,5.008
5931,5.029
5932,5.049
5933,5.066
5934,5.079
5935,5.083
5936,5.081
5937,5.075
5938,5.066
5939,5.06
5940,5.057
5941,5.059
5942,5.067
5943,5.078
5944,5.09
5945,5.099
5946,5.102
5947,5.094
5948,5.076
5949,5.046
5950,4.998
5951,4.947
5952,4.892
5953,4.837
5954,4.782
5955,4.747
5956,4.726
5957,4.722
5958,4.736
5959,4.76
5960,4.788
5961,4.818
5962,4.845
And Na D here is 3.1 A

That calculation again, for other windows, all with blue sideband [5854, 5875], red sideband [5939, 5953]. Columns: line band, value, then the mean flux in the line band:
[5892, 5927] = 2.1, 4.73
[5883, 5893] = 1.3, 4.37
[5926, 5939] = 0.0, 5.03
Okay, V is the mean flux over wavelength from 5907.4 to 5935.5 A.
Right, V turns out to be 4.97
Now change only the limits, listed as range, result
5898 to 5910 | 4.76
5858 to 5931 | 4.81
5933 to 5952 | 5.06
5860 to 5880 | 5.06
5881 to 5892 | 4.52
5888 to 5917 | 4.57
